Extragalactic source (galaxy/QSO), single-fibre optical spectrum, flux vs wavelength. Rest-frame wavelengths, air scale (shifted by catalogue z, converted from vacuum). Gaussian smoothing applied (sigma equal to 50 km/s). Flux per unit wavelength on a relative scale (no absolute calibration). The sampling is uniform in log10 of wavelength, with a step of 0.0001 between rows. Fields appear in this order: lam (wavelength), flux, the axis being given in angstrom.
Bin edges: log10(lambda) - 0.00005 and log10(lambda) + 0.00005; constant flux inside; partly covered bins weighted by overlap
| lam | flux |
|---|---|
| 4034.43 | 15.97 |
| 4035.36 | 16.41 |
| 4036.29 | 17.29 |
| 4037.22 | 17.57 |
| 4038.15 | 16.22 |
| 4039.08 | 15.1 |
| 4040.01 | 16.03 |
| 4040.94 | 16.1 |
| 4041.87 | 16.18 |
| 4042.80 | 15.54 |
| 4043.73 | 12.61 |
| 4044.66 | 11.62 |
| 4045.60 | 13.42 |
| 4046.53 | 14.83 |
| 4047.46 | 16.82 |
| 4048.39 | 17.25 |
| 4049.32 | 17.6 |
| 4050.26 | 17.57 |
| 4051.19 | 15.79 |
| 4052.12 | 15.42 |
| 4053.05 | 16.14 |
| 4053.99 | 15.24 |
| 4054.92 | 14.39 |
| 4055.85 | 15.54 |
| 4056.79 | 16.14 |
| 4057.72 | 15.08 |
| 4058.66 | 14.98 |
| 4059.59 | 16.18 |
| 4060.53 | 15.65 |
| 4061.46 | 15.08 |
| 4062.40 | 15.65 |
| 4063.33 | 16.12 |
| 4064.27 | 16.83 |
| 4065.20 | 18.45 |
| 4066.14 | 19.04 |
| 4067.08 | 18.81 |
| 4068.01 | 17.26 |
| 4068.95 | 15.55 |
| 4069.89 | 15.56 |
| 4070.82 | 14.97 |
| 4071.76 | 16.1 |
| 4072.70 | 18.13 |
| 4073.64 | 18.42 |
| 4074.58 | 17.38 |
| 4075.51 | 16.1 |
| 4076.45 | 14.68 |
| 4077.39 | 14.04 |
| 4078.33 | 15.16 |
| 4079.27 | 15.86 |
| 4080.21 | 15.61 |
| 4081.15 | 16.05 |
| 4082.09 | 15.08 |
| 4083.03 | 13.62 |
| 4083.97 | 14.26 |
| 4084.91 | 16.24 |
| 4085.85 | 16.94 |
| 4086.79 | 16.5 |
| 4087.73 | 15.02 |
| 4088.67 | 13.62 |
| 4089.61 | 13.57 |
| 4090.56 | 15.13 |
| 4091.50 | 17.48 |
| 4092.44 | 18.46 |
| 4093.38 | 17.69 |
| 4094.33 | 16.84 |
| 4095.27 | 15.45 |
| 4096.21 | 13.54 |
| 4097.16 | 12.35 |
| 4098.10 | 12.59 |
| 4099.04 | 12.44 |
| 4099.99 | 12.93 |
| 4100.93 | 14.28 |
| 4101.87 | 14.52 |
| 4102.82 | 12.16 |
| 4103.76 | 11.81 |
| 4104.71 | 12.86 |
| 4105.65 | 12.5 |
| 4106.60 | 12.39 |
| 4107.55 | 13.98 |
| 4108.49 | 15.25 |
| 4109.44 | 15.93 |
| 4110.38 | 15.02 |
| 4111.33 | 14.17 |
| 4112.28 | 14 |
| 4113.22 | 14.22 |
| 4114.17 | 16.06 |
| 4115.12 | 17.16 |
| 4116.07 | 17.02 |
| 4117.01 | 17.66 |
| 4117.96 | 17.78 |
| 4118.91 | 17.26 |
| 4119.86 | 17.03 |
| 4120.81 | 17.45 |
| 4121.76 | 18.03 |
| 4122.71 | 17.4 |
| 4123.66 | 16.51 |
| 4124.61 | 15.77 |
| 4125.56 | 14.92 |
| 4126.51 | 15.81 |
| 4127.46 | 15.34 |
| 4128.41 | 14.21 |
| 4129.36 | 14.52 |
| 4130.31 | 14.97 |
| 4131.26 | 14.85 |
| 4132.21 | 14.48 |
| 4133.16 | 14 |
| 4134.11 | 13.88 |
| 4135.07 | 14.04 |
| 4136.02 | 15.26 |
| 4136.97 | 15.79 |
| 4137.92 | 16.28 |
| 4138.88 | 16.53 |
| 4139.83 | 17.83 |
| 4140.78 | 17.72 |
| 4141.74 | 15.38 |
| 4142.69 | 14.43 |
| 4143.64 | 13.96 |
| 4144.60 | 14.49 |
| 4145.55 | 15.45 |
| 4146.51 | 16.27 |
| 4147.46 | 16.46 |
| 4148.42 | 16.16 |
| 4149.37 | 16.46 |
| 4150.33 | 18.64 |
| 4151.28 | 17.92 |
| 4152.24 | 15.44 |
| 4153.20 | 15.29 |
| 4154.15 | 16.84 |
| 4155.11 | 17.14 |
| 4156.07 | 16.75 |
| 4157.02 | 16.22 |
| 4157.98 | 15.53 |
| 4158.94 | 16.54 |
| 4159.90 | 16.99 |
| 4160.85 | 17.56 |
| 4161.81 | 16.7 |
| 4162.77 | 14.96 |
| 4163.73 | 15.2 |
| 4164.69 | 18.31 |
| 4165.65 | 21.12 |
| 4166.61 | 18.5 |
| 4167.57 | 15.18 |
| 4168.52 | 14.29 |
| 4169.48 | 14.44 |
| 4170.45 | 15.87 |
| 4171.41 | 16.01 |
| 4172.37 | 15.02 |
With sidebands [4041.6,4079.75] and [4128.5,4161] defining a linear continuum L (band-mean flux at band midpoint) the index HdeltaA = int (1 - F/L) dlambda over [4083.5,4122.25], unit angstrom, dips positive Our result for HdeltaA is 1.9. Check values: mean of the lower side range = 15.9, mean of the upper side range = 15.9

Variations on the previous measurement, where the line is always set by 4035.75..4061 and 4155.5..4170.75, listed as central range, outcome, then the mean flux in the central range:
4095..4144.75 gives 3.58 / 15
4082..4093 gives 0.29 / 15.5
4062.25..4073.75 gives -0.87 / 17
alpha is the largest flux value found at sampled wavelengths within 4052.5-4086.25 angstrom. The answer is 19.04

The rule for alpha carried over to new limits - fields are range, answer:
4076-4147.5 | 18.46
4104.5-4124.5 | 18.03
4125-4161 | 18.64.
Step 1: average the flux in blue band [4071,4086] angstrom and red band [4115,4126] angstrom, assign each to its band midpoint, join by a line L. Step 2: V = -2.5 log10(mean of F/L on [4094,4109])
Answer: 0.22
